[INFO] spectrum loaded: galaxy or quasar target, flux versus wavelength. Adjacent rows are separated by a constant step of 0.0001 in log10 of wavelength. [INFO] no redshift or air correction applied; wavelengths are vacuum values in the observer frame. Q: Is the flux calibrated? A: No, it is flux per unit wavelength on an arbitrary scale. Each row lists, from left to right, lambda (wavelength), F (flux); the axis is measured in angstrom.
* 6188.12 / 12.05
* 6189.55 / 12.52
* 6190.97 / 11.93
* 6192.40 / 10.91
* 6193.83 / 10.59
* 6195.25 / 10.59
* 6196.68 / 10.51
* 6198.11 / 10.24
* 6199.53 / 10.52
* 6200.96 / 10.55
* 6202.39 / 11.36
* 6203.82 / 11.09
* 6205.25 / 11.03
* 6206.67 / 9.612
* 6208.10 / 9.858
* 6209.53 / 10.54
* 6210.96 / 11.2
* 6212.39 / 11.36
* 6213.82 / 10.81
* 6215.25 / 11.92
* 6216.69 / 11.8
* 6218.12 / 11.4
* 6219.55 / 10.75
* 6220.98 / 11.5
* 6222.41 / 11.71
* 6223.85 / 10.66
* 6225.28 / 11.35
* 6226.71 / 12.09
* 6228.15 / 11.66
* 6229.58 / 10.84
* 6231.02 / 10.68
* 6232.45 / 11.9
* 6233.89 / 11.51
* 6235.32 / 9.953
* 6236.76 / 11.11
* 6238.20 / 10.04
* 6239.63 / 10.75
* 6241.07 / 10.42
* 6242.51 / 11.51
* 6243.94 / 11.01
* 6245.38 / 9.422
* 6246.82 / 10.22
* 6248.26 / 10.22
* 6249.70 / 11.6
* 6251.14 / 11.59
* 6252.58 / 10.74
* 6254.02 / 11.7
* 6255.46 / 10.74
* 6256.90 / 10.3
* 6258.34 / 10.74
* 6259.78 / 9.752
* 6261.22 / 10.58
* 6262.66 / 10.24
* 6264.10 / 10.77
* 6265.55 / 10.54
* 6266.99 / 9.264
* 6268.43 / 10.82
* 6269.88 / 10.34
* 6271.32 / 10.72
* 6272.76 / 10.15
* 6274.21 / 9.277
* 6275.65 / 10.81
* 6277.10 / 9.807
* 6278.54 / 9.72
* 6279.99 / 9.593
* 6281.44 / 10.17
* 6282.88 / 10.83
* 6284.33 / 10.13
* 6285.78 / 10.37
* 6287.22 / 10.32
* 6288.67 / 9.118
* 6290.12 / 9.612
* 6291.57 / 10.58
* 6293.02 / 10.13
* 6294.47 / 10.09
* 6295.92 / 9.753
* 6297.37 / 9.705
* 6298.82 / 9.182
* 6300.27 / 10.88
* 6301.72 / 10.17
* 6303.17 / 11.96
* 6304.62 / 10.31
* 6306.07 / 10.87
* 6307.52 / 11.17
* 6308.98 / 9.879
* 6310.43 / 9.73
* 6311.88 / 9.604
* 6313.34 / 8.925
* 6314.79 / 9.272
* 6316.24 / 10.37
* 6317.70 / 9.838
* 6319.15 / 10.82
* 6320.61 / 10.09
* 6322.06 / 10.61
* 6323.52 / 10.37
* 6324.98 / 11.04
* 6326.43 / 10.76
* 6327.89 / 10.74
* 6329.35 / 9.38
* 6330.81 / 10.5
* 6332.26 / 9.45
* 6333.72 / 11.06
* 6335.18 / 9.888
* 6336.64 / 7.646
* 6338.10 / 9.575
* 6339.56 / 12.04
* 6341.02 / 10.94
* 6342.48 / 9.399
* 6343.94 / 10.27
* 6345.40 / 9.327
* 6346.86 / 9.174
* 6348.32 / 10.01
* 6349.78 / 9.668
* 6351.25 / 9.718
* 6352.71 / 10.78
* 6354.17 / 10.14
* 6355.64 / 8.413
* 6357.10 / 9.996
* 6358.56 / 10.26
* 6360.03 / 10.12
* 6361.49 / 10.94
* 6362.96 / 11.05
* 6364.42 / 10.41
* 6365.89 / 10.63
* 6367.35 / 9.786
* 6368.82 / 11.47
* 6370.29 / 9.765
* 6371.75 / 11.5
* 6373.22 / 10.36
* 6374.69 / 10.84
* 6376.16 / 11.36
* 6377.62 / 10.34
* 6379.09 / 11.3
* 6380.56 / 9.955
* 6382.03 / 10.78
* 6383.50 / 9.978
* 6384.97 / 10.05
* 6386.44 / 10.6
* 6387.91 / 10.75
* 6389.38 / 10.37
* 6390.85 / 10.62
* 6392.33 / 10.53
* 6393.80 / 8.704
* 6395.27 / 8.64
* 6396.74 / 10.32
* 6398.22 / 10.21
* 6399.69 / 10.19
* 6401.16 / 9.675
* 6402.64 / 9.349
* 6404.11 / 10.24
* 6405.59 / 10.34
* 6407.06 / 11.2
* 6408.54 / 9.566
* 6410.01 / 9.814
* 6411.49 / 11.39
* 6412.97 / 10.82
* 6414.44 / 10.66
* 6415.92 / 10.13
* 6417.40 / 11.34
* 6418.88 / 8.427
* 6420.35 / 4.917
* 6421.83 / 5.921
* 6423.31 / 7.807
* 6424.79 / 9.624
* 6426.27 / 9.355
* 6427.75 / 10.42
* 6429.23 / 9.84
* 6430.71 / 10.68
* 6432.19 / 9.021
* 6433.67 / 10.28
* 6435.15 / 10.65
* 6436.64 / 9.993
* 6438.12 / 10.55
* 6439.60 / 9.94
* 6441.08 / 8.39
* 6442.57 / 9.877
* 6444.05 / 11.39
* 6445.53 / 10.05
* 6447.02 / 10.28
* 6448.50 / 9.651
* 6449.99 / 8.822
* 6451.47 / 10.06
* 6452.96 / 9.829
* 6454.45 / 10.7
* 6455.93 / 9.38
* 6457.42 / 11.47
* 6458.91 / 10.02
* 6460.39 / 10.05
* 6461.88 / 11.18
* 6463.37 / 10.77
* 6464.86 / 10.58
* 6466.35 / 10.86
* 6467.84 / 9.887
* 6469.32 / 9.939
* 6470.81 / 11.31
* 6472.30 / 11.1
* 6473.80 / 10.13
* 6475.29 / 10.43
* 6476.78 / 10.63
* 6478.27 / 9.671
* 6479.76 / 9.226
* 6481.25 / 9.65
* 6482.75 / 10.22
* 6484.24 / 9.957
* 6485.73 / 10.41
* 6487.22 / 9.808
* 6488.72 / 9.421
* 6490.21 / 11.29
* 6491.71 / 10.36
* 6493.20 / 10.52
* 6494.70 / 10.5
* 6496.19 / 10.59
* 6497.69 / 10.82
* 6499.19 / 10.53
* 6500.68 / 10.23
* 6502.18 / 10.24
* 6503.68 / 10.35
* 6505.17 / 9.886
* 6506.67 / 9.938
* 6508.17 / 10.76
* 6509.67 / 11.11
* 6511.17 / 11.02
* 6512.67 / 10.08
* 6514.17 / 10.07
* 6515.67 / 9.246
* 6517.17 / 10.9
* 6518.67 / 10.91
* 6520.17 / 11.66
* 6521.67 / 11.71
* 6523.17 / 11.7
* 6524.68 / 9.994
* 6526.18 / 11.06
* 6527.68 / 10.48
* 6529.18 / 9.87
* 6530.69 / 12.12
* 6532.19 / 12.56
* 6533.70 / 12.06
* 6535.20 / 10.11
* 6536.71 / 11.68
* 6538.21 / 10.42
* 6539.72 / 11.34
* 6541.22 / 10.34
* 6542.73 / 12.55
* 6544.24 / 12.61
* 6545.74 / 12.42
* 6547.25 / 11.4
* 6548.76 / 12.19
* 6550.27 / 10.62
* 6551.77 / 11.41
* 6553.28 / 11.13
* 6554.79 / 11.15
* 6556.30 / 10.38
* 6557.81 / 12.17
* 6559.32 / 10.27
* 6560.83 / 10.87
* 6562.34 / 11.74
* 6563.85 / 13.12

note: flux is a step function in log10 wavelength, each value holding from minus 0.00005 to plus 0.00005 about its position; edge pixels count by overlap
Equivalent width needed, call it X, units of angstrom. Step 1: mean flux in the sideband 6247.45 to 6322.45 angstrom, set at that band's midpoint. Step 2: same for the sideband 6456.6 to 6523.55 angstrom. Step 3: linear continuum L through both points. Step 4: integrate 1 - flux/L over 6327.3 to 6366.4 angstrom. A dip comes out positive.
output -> 1.07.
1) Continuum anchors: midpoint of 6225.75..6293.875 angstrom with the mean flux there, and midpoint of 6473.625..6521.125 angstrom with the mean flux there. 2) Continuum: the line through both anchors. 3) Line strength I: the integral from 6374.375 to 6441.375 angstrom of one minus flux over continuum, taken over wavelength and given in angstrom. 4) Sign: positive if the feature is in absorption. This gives 3.2 angstrom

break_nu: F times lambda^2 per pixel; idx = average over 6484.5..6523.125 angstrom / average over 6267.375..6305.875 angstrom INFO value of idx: 1.11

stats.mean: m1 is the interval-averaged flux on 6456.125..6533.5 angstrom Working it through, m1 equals 10.5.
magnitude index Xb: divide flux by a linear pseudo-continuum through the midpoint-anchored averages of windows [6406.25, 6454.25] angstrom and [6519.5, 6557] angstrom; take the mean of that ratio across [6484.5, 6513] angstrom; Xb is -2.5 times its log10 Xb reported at 0.033 mag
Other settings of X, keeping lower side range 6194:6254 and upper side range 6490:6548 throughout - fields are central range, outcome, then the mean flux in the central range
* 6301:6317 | 1.0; 10.2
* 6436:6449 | 1.1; 10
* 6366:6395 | 1.2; 10.5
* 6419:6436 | 3.1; 8.94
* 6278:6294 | 1.3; 10.1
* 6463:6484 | 1.2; 10.3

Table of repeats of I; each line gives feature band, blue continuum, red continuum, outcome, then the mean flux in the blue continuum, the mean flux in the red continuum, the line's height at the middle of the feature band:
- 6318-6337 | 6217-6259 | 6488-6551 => 1.3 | 11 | 10.9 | 11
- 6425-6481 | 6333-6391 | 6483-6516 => 0.8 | 10.3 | 10.3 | 10.3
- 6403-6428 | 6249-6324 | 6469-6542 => 2.3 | 10.3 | 10.6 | 10.5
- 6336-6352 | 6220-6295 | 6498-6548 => 1.3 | 10.6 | 11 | 10.7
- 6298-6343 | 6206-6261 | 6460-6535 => 2.4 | 10.9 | 10.6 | 10.8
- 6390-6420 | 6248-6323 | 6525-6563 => 2.0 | 10.3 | 11.3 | 10.8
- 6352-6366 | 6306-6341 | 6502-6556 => 0.1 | 10.2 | 11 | 10.3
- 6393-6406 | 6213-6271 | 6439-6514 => 0.9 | 10.9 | 10.3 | 10.5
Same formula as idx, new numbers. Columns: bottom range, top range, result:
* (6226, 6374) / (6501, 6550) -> 1.14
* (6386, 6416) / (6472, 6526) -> 1.05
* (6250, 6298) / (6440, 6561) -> 1.11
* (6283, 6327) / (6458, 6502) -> 1.07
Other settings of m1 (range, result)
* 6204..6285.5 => 10.7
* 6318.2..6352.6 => 10.1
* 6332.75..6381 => 10.2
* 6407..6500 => 10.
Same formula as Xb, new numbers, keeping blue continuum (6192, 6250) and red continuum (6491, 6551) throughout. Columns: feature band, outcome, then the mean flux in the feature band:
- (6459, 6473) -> 0.03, 10.6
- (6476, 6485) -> 0.11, 9.9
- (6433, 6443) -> 0.10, 9.95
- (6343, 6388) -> 0.06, 10.3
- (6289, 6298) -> 0.10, 9.94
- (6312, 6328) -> 0.07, 10.2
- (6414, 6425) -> 0.27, 8.5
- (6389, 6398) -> 0.11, 9.86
